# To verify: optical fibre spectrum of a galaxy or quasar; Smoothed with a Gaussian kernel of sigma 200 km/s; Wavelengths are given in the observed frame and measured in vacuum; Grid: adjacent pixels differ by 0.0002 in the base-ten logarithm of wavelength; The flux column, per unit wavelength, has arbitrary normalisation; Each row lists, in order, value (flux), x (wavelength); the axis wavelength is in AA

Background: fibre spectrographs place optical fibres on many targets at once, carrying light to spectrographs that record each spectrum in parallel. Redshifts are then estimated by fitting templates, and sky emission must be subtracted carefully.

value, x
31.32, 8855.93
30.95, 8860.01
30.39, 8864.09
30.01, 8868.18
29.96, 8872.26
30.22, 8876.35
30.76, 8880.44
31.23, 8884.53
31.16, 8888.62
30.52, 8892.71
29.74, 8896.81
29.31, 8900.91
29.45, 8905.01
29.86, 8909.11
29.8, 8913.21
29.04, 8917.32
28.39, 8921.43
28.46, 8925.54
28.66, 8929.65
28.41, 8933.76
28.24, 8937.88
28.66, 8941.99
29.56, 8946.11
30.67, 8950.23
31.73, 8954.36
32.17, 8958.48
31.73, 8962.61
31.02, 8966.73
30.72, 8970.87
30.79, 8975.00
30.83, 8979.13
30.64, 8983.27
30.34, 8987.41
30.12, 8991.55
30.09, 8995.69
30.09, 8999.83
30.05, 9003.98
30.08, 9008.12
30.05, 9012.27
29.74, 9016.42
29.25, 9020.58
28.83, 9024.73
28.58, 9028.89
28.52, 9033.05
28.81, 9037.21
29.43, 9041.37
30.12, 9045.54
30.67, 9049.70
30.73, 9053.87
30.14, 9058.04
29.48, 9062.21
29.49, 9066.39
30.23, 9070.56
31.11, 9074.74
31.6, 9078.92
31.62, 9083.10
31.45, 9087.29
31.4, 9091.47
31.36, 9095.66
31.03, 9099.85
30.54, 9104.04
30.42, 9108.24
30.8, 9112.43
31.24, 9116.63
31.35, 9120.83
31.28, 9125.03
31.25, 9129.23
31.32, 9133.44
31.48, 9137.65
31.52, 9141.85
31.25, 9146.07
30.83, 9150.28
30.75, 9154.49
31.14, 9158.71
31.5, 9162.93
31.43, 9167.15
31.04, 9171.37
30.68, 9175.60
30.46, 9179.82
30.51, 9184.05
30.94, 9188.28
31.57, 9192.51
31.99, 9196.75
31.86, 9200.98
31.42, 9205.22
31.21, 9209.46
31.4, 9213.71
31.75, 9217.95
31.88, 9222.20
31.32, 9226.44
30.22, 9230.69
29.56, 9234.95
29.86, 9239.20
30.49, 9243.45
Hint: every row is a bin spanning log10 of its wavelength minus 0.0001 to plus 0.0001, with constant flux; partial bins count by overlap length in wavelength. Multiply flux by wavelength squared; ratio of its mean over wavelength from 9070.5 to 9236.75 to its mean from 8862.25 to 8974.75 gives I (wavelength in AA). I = 1.1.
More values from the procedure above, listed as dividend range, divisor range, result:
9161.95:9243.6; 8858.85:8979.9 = 1.10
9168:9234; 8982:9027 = 1.09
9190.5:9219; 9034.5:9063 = 1.09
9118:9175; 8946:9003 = 1.05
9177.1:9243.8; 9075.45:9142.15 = 1.02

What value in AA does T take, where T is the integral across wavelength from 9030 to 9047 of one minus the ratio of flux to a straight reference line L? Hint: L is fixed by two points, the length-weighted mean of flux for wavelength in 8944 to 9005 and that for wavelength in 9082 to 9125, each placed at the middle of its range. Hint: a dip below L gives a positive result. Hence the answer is 0.97 AA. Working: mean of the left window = 30.7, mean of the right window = 31.1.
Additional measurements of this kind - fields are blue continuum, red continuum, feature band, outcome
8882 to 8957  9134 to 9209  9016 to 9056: 1.2 AA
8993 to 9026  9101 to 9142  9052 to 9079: 0.1 AA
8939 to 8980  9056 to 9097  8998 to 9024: 0.8 AA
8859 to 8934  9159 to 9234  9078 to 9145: -0.9 AA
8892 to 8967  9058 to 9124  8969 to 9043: 1.0 AA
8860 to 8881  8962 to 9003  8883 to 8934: 1.4 AA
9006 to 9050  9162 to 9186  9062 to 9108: -1.4 AA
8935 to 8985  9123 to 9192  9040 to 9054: 0.3 AA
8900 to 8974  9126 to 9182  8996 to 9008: 0.0 AA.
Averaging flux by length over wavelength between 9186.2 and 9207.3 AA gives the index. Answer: 31.6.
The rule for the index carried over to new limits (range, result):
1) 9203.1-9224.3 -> 31.5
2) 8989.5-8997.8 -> 30.1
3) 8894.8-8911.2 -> 29.6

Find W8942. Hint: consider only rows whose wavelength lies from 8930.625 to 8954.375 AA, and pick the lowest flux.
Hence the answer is 28.24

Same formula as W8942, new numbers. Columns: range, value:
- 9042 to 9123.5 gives 29.48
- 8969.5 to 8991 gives 30.34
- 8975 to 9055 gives 28.52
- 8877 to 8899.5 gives 29.74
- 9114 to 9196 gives 30.46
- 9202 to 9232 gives 30.22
